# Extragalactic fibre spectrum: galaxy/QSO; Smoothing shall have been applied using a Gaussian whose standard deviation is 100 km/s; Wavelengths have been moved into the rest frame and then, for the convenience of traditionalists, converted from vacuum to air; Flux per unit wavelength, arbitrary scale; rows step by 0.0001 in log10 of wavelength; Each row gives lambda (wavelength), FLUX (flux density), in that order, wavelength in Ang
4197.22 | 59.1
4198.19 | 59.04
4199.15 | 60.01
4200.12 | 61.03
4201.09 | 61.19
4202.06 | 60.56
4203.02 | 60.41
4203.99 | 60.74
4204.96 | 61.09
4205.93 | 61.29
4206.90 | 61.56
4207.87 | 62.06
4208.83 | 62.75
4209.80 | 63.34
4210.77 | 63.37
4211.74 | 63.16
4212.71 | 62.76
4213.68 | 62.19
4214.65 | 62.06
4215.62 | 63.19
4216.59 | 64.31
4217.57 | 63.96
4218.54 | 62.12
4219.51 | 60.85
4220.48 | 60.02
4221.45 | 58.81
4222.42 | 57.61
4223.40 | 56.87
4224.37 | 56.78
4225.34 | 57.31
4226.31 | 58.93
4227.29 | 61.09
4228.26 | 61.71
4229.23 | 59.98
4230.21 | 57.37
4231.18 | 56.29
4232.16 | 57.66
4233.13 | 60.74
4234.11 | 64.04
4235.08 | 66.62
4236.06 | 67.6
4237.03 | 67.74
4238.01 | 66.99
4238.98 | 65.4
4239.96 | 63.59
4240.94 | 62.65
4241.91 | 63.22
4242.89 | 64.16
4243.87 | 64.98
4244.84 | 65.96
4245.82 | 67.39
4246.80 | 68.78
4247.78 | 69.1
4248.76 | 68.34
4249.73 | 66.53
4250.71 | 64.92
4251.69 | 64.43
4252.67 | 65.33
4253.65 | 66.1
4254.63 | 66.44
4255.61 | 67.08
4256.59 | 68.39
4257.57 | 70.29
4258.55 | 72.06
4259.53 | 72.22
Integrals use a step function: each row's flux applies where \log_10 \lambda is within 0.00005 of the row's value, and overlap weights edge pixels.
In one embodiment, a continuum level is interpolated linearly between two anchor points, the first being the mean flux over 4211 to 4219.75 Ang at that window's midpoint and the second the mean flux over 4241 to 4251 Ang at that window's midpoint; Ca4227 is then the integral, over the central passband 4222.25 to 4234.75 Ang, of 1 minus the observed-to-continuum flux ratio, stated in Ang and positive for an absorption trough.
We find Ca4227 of 1.0 Ang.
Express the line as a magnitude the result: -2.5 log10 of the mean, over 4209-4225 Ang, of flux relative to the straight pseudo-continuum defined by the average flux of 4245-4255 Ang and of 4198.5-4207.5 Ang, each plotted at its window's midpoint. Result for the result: 0.02 mag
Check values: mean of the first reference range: 60.8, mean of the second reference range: 66.7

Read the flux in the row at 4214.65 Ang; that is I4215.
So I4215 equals 62.06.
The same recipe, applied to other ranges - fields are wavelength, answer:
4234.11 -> 64.04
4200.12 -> 61.03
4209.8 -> 63.34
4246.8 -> 68.78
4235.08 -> 66.62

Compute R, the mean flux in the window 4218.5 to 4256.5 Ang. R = 63.2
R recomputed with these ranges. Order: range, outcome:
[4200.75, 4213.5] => 61.9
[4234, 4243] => 65.3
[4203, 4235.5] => 61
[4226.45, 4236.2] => 61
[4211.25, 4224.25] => 61.2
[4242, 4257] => 66.4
